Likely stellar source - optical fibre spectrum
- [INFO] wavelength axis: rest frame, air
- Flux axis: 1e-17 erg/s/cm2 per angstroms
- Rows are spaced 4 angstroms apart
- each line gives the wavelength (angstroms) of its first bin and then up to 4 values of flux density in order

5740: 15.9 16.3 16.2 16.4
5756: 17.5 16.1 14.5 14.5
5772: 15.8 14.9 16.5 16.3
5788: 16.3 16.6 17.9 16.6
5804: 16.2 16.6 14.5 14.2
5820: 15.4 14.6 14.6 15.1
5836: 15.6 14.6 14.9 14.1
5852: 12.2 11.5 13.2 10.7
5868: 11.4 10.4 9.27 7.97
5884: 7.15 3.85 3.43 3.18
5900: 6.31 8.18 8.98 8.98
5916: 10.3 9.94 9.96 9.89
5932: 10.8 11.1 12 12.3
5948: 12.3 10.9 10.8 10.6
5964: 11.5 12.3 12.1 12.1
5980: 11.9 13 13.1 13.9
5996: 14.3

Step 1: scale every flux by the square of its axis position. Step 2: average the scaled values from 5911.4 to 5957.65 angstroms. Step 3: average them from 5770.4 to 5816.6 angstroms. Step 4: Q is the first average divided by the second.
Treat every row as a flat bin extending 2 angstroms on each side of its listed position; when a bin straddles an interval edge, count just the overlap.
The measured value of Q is 0.7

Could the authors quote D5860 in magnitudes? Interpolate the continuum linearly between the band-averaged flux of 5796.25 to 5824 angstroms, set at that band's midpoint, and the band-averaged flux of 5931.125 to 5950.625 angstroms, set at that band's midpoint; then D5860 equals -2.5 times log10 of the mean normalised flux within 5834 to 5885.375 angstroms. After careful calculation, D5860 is 0.20 mag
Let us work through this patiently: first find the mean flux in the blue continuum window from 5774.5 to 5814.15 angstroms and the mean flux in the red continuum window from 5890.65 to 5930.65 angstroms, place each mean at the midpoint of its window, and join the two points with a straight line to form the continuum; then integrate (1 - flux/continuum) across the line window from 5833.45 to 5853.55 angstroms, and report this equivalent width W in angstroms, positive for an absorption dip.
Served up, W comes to -2.4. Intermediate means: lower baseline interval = 16.2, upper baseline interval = 8.03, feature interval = 14.3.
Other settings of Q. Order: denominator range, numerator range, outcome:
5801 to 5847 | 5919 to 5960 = 0.76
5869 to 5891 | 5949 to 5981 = 1.54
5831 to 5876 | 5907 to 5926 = 0.77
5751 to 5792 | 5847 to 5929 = 0.59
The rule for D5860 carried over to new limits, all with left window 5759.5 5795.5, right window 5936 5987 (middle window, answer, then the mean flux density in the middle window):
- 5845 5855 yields 0.09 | 13.2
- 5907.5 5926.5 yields 0.30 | 9.69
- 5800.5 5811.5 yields -0.07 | 16.2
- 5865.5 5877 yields 0.30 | 10.5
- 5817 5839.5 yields -0.02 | 15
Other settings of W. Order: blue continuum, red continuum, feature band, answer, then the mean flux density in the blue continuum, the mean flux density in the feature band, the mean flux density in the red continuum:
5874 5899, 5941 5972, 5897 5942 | -5.0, 5.83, 9.53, 11.6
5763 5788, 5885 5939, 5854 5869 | -1.2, 15.5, 11.7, 8.12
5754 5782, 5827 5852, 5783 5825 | -2.2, 15.7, 15.9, 14.6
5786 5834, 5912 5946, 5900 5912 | 3.5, 15.7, 8.27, 10.7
